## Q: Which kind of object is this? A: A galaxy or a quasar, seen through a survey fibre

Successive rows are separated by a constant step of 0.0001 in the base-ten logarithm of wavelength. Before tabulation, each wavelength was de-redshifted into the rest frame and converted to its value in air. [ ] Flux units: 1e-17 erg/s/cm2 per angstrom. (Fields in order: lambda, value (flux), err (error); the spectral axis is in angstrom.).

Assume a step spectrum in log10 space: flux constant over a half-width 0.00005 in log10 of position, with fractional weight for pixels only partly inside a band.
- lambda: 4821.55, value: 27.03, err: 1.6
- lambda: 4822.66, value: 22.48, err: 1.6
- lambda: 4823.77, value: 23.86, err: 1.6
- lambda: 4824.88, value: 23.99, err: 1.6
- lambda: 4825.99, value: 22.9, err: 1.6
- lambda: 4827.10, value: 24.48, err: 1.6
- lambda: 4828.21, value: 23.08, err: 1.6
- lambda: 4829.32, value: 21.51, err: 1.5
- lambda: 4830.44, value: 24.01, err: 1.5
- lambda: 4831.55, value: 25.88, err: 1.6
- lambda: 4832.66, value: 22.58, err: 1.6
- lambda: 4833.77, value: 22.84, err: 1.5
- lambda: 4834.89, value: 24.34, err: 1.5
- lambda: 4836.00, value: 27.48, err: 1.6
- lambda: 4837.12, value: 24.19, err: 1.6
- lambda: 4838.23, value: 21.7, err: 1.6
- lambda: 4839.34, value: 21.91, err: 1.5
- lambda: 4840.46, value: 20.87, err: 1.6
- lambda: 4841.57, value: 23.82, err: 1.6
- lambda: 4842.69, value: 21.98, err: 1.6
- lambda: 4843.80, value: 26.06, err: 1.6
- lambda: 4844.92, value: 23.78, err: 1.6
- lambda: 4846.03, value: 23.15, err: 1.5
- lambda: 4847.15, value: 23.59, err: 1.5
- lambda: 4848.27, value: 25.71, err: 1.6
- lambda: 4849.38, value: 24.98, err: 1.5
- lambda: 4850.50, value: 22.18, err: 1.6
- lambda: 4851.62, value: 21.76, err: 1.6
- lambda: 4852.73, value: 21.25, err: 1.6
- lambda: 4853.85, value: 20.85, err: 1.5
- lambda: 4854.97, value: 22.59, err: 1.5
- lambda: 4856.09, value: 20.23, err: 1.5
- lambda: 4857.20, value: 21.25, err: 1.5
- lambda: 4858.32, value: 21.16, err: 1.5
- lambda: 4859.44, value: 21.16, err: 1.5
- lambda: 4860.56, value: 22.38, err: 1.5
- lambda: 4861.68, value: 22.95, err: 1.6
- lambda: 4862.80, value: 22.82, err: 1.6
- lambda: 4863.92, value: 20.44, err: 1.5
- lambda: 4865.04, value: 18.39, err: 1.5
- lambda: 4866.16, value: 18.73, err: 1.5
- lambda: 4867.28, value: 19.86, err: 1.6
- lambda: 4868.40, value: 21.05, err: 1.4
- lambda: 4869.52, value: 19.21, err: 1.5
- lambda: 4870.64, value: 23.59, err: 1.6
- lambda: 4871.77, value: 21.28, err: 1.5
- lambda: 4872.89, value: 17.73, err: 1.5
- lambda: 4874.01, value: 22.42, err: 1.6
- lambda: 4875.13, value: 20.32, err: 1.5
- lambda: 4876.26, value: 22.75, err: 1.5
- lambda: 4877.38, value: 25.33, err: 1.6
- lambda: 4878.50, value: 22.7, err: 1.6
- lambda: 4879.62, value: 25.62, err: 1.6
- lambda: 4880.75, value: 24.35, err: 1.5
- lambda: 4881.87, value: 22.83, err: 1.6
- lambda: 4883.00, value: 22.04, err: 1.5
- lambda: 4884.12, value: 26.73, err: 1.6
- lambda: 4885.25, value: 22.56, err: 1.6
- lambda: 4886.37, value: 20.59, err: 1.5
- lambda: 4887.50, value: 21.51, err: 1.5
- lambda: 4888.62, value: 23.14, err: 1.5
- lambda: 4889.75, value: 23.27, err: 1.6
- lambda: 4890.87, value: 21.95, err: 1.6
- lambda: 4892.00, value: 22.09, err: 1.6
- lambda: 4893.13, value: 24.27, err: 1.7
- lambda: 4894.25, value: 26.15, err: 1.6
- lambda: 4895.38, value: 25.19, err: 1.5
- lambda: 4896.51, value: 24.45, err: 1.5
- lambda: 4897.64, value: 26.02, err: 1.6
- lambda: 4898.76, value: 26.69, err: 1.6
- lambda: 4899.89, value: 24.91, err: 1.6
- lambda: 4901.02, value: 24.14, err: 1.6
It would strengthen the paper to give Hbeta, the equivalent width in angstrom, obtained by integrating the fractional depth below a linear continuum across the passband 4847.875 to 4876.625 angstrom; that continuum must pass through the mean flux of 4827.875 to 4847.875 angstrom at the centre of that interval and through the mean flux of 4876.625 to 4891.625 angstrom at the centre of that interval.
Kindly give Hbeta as 2.4 angstrom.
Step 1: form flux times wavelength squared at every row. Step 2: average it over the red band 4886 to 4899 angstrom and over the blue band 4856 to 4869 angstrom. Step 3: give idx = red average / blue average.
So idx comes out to 1.15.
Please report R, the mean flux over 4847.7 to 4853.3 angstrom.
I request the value 23.2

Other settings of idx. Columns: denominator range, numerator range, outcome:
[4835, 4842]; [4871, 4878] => 0.94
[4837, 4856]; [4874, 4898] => 1.04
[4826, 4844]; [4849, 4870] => 0.91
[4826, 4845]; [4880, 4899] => 1.03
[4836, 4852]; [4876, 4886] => 1.03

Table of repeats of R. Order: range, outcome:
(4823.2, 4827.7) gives 23.8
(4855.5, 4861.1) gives 21.2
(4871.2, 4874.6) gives 20.5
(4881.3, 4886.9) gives 23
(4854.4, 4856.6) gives 21.4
